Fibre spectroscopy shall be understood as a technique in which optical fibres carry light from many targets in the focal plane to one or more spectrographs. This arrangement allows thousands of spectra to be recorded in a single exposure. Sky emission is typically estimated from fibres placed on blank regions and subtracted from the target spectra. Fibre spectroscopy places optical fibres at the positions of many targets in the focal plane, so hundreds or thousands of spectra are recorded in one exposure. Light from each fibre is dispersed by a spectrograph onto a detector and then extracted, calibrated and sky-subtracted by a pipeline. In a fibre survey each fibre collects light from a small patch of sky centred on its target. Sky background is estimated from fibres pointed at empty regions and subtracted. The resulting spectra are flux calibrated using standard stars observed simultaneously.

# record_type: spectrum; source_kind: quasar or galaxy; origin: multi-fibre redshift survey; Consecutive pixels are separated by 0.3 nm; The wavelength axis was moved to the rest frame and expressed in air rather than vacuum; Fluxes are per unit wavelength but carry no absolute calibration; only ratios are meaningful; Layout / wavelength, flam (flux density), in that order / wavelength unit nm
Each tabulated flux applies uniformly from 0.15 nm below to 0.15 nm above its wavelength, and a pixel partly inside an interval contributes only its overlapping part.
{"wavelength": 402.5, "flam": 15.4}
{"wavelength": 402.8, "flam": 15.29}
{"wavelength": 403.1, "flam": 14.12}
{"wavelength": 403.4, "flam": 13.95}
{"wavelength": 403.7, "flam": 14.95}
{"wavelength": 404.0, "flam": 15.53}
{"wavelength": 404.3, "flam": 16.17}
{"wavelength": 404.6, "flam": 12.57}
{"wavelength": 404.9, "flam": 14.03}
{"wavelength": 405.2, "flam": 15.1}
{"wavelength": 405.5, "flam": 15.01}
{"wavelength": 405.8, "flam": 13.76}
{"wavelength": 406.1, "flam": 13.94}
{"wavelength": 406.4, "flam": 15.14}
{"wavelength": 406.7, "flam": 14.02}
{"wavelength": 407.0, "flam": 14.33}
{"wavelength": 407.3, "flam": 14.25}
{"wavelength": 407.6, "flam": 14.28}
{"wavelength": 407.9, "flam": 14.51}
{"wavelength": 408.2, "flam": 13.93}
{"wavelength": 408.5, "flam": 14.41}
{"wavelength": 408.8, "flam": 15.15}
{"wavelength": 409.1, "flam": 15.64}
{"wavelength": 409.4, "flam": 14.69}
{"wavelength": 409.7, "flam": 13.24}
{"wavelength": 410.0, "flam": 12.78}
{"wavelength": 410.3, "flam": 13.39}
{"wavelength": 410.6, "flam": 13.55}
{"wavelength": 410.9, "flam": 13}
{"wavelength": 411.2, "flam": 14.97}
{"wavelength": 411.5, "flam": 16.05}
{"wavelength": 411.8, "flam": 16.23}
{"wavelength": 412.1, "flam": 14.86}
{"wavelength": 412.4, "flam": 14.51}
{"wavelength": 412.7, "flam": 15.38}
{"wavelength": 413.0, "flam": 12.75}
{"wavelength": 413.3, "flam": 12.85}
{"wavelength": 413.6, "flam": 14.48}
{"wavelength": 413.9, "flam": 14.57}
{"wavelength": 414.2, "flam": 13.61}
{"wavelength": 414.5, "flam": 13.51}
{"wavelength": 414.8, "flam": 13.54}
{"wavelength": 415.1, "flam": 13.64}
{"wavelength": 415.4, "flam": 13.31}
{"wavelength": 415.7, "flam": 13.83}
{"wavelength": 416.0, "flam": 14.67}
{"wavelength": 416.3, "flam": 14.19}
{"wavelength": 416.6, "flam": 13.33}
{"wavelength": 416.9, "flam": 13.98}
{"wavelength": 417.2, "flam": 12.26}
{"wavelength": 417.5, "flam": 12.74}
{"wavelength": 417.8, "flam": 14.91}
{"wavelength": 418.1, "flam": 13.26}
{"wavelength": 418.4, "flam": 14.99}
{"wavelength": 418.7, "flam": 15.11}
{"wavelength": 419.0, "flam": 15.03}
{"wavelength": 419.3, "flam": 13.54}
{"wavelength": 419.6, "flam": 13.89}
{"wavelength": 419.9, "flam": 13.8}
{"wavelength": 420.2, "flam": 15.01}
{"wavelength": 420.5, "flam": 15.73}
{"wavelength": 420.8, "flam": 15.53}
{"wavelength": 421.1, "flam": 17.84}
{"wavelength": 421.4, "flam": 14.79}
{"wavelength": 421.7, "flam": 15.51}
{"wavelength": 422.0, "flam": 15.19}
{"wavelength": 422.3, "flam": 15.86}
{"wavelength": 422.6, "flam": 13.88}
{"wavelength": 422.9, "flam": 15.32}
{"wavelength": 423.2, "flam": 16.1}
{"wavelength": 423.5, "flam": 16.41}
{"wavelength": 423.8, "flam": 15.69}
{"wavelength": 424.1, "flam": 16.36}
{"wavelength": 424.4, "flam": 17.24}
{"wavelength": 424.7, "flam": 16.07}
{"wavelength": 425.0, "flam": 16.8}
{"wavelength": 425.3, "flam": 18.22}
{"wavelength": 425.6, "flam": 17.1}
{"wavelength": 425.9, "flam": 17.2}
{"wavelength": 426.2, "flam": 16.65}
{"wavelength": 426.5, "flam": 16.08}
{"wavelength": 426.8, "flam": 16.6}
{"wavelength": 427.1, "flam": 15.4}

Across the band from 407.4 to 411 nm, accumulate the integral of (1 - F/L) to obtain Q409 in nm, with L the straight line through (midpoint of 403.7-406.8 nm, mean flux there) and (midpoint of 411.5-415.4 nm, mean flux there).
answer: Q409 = 0.08 nm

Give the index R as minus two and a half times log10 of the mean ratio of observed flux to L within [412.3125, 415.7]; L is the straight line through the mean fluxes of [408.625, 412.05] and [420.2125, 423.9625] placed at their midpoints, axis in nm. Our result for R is 0.08 mag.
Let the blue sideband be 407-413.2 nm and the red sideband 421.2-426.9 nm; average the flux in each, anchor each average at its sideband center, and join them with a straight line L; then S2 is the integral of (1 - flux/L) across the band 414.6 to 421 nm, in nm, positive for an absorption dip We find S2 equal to 0.51 nm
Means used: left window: 14.4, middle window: 14.1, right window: 16.2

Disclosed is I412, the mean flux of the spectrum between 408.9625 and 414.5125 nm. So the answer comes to 14.2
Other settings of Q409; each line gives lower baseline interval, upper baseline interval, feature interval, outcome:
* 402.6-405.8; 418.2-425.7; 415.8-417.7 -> 0.22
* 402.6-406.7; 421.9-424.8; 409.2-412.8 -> 0.15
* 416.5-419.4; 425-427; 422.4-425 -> 0.02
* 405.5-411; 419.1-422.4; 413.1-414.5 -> 0.08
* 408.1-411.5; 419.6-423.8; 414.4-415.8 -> 0.11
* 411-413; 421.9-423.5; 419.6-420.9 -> 0.04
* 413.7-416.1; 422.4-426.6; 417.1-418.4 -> 0.09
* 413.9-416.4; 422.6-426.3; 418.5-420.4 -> 0.08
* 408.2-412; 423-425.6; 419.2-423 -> 0.24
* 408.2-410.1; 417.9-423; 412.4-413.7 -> 0.06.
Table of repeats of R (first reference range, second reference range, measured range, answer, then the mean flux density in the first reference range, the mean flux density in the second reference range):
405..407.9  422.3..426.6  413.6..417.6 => 0.129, 14.4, 16.4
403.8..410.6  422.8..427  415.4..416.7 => 0.111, 14.3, 16.6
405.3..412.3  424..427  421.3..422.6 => 0.077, 14.4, 16.8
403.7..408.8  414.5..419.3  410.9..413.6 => -0.034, 14.5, 13.9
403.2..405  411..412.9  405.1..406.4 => 0.013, 14.5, 15.2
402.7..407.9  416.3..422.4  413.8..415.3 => 0.063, 14.5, 14.6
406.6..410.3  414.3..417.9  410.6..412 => -0.066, 14.2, 13.6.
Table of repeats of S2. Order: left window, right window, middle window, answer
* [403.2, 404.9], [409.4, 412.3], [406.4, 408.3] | 0.02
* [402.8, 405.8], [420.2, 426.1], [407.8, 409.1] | 0.03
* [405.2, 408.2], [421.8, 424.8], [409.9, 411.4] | 0.11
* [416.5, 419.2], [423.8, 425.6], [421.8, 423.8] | 0.07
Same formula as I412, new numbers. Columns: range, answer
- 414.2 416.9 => 13.8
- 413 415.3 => 13.7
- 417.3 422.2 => 14.8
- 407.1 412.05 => 14.4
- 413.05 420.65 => 14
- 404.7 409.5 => 14.5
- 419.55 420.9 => 14.8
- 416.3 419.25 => 14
